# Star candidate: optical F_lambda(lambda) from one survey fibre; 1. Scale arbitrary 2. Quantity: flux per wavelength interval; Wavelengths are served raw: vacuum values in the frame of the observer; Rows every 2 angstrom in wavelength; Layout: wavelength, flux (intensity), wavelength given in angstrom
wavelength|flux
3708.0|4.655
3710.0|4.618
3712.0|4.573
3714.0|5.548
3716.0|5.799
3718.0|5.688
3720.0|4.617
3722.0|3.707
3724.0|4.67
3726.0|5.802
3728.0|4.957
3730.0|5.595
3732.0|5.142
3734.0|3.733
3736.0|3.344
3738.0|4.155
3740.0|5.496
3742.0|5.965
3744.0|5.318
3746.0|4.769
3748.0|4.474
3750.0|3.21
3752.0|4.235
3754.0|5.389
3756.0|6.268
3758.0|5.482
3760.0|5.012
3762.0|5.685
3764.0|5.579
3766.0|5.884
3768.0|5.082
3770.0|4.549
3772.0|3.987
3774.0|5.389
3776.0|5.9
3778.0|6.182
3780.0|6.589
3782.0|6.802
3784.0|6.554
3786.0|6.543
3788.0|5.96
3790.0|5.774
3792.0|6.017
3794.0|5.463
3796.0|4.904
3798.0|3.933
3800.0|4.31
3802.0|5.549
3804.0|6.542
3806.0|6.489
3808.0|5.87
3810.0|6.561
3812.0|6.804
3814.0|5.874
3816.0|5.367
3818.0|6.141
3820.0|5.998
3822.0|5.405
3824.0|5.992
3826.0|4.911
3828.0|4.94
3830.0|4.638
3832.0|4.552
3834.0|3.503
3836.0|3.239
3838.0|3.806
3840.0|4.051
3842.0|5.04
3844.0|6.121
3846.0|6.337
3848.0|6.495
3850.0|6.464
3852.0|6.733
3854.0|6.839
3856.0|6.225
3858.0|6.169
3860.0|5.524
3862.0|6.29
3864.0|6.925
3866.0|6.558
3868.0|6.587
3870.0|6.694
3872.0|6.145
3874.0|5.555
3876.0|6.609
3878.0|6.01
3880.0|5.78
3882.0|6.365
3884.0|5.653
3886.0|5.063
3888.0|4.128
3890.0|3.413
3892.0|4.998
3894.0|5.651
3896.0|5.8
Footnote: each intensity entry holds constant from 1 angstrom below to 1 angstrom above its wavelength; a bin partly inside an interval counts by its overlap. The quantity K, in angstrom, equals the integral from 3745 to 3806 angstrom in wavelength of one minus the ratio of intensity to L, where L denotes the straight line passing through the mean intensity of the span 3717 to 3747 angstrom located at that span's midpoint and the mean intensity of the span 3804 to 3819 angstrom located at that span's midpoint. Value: 1.85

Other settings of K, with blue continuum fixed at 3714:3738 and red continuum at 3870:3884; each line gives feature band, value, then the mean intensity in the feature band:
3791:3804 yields 0.7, 5.15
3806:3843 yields 2.9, 5.19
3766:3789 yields -2.3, 5.78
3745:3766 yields 0.1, 5.05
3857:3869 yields -0.7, 6.34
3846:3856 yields -1.2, 6.56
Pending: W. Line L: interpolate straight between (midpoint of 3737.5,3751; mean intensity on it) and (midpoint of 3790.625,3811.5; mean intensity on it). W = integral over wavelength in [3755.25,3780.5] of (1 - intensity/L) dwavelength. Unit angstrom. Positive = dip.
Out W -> -1.7 angstrom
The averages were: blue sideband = 4.79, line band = 5.48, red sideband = 5.6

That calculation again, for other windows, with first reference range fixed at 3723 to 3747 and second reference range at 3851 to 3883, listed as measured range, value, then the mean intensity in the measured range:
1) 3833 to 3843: 3.5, 3.93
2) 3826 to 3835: 2.2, 4.46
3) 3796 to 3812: 0.0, 5.64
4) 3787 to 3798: 0.1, 5.47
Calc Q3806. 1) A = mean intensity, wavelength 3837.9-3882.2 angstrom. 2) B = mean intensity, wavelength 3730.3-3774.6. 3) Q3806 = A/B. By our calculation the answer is 1.24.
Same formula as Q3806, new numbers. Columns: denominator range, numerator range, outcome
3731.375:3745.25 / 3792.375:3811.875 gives 1.18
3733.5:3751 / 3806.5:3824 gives 1.33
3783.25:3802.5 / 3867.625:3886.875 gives 1.10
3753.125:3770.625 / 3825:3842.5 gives 0.78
